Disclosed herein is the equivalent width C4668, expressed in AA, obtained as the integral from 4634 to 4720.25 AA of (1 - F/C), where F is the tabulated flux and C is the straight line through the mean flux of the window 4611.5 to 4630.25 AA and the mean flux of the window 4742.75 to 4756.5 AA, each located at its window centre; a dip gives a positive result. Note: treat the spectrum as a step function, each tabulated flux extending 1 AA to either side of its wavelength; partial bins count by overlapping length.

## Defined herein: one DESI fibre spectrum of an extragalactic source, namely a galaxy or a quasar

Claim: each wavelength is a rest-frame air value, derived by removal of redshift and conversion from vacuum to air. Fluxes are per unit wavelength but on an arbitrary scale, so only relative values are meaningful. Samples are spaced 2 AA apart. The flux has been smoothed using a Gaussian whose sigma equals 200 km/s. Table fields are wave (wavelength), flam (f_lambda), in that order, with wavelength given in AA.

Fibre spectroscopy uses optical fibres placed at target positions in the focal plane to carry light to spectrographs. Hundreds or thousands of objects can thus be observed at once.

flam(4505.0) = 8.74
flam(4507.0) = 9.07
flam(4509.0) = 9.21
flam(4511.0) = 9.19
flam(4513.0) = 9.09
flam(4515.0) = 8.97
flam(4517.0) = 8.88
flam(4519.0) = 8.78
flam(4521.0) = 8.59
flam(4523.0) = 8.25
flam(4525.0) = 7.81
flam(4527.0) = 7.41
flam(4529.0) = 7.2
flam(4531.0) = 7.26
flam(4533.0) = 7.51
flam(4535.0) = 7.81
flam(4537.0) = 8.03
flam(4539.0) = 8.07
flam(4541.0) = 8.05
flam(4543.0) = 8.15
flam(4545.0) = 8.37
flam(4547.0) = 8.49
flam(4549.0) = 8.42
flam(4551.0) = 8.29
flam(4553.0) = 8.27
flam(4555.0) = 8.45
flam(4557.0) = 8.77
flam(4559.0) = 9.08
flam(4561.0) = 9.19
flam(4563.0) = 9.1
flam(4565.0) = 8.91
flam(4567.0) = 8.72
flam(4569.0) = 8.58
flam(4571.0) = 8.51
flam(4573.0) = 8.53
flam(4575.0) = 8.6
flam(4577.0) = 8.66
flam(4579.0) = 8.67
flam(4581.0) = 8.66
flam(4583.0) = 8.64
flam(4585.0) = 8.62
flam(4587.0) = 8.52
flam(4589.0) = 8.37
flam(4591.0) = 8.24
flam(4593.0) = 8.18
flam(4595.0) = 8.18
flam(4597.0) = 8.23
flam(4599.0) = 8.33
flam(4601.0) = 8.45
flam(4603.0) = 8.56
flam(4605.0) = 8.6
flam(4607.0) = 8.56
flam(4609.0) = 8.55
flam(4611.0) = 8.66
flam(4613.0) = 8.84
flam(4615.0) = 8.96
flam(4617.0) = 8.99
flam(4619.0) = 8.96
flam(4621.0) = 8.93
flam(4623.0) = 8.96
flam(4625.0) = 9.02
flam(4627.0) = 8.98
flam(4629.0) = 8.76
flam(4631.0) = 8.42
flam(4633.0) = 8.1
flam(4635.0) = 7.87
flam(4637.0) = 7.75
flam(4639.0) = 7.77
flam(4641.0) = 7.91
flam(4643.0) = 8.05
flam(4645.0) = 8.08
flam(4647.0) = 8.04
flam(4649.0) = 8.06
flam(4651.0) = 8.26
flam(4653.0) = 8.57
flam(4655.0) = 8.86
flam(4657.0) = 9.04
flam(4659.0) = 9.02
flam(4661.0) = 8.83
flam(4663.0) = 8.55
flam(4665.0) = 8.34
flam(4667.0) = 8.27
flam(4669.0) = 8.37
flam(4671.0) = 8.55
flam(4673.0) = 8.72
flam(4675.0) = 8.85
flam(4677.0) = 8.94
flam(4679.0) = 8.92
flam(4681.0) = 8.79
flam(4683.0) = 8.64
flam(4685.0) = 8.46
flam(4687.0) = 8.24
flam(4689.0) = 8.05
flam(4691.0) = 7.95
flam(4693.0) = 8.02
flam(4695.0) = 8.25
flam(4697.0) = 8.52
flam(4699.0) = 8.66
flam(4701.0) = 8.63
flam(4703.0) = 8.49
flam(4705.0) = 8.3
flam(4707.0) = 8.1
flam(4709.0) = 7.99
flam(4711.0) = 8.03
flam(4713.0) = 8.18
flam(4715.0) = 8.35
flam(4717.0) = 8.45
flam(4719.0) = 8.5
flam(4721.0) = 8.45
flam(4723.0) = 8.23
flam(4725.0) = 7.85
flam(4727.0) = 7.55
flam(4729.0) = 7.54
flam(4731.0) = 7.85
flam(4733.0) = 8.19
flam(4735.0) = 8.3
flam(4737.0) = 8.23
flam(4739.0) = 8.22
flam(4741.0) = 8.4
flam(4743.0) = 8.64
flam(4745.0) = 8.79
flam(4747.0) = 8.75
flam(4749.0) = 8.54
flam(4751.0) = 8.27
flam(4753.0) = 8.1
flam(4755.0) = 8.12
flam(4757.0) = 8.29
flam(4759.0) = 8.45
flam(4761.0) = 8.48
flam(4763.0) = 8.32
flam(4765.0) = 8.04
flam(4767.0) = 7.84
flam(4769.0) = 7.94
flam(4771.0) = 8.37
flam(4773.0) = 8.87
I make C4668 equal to 3.3 AA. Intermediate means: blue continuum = 8.92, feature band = 8.38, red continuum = 8.44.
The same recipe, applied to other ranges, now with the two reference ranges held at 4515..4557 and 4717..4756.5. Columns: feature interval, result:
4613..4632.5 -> -1.62 AA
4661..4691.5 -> -1.17 AA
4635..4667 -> -0.49 AA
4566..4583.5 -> -0.98 AA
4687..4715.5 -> -0.08 AA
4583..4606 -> -0.64 AA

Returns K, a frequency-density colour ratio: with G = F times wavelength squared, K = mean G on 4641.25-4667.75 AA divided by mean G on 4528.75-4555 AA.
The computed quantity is 1.10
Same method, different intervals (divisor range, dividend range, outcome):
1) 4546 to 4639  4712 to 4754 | 1.02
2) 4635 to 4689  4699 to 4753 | 1.01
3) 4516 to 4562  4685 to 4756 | 1.09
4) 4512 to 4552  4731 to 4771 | 1.12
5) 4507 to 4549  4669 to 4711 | 1.09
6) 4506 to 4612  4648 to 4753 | 1.05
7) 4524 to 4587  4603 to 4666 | 1.06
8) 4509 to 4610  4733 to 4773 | 1.07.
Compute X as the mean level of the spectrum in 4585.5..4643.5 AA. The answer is 8.48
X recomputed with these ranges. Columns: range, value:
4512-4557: 8.2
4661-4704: 8.49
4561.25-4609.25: 8.55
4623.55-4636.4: 8.52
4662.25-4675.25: 8.5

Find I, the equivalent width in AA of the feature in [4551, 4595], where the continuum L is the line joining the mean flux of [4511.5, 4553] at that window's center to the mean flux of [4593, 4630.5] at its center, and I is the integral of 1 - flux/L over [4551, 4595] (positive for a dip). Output -0.9 AA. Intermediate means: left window 8.19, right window 8.68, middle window 8.61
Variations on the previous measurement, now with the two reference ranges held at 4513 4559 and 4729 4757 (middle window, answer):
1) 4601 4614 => -0.6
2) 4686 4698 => 0.2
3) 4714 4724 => -0.1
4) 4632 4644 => 0.5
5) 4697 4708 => -0.2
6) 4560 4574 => -1.0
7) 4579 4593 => -0.4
